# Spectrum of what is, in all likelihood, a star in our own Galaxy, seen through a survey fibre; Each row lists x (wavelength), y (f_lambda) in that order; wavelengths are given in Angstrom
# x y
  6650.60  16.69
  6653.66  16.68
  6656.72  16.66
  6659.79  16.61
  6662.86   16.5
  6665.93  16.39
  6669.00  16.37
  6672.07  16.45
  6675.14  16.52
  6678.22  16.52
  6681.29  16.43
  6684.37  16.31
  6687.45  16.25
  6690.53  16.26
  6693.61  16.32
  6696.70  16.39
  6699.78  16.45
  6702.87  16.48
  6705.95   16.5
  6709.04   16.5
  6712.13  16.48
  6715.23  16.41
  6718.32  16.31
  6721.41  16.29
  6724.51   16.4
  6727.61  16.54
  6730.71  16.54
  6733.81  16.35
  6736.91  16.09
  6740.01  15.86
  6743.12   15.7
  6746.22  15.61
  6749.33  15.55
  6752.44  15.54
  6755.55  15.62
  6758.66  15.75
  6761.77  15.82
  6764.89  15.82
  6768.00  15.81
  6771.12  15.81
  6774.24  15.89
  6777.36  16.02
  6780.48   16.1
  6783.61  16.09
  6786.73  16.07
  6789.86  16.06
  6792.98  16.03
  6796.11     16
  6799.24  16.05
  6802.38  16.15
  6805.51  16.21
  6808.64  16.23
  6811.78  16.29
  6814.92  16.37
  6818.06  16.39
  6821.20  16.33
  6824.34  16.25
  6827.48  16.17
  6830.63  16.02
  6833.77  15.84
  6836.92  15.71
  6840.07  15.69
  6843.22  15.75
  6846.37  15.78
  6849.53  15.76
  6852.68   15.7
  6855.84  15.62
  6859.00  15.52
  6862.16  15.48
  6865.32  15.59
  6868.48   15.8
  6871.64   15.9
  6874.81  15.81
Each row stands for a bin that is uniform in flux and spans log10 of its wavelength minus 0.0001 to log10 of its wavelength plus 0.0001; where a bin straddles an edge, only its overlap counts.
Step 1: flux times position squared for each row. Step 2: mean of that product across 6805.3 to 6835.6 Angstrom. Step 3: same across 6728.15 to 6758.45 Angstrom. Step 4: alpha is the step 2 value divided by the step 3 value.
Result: 1.04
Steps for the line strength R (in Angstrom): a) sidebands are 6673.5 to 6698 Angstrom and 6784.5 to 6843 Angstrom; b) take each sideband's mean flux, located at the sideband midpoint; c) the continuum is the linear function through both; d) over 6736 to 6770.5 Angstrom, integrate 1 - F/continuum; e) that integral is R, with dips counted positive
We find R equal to 1.0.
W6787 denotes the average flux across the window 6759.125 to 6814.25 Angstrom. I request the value 16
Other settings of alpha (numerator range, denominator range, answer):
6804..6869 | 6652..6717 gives 1.01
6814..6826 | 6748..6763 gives 1.06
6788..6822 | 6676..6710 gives 1.02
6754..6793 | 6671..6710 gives 0.99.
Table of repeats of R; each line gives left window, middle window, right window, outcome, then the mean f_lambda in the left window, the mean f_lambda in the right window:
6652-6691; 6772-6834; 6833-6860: -0.9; 16.5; 15.7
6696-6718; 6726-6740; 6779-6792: 0.0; 16.5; 16.1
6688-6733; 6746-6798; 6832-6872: 0.8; 16.4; 15.7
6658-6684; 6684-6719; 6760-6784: -0.2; 16.5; 15.9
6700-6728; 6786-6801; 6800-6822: 0.2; 16.4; 16.3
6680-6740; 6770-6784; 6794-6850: 0.2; 16.4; 16.1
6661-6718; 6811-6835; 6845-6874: -0.6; 16.4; 15.7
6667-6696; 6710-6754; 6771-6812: 0.3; 16.4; 16.1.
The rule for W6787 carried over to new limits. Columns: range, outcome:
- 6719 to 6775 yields 16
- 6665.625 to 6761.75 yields 16.2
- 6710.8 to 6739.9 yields 16.4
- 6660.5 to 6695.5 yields 16.4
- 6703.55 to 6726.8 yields 16.4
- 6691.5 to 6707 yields 16.4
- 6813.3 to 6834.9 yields 16.2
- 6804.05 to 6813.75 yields 16.2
